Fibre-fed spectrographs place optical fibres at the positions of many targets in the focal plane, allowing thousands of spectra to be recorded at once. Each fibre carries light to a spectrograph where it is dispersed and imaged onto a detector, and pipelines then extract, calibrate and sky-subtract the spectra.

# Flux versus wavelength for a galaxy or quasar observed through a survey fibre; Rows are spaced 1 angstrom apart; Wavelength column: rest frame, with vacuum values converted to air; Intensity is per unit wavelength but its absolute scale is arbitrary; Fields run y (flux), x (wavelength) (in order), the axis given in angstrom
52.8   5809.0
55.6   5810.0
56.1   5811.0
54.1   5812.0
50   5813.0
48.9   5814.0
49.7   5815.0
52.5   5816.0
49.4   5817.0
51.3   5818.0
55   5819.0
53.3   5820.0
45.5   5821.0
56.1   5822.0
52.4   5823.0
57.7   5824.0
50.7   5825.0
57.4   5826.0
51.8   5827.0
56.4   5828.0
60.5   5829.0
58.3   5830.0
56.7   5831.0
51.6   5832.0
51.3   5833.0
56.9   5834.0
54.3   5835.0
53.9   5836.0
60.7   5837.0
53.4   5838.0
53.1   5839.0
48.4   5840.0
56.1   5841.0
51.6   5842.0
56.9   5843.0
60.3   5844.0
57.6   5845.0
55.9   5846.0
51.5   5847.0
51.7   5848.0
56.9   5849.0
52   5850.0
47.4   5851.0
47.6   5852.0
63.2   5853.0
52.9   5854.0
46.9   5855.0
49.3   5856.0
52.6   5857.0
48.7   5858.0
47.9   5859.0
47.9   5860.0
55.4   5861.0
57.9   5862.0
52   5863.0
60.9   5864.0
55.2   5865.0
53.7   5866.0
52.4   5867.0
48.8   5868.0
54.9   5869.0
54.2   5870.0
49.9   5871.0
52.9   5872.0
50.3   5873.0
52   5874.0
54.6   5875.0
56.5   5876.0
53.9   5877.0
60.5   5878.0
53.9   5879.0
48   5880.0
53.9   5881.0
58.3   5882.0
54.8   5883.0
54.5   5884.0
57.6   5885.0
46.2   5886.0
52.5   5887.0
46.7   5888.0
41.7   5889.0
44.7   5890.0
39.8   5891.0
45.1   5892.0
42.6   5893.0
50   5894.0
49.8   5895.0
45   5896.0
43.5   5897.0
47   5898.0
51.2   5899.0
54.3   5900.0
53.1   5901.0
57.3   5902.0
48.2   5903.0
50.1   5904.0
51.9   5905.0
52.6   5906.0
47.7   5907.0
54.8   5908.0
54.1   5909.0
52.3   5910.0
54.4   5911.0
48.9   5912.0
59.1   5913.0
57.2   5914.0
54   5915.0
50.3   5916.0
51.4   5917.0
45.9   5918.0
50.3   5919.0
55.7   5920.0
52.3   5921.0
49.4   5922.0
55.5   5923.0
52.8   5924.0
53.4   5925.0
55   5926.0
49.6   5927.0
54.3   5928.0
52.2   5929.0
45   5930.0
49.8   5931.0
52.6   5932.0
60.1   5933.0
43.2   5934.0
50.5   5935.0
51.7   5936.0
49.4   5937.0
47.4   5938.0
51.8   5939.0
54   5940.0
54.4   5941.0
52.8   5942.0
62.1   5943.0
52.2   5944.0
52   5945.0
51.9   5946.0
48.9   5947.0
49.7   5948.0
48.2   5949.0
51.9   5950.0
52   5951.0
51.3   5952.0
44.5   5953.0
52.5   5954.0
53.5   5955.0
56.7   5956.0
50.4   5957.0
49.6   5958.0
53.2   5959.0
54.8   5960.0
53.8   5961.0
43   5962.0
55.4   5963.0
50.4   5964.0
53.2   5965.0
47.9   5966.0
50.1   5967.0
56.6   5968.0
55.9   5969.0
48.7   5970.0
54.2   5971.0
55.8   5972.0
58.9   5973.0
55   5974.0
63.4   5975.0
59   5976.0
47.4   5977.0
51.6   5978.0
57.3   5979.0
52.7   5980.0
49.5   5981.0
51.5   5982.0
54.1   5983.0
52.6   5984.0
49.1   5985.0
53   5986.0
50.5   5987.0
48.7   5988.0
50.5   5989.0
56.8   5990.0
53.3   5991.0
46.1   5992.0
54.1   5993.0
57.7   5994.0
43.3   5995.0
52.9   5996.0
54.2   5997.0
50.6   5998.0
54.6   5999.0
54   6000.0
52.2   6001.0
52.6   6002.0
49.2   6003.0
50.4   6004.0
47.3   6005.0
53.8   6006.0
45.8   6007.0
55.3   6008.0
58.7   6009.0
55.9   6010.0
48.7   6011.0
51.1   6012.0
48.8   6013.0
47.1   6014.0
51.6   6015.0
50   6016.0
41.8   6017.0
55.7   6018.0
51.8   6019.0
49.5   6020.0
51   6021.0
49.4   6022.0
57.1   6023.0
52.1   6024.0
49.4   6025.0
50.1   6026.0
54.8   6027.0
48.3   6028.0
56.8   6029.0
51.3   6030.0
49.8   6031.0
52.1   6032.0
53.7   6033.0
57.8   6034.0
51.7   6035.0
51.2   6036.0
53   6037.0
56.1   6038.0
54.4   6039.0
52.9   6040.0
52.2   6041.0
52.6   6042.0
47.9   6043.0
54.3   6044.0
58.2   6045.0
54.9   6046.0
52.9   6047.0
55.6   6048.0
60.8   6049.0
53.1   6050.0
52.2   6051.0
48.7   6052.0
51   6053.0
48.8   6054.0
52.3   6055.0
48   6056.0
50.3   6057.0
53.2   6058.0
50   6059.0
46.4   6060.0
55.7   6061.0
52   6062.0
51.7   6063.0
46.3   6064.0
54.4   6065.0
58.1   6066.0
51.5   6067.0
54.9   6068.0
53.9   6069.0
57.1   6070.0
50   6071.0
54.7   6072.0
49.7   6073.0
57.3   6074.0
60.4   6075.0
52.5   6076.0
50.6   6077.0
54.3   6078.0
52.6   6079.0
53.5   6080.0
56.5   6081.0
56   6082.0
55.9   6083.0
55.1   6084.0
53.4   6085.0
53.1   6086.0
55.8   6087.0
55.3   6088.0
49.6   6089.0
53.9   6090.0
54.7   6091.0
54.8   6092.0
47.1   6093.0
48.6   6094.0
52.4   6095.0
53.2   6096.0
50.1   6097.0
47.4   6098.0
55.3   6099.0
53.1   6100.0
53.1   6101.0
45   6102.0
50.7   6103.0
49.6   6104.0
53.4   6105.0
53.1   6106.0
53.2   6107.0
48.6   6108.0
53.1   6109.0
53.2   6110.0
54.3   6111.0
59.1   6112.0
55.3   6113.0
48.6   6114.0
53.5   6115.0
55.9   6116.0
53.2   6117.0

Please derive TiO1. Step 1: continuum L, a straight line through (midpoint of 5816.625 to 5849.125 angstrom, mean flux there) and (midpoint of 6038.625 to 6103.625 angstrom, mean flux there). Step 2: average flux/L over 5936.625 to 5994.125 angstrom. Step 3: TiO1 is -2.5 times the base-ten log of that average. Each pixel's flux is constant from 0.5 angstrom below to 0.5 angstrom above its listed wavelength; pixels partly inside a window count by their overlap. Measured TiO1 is 0.02 mag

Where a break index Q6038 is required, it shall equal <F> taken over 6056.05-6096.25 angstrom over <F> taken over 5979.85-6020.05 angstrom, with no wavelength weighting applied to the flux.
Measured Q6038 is 1.03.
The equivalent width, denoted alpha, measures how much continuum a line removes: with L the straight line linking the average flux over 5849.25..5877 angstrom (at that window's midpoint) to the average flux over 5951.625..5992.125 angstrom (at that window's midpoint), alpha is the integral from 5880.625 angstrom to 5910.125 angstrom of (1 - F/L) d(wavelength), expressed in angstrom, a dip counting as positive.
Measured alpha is 1.45 angstrom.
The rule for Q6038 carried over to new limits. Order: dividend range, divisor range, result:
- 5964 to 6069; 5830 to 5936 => 1.00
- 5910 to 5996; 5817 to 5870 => 0.97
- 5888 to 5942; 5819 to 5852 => 0.94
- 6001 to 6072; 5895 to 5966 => 1.01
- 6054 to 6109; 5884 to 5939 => 1.04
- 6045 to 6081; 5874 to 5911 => 1.04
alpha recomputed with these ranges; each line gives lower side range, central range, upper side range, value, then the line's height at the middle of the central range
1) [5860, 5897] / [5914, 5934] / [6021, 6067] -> -0.1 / 51.8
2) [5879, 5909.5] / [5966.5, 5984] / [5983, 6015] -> -1.0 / 51.2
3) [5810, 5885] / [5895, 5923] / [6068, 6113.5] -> 1.0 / 53.5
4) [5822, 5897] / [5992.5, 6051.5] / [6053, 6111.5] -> 0.3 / 52.6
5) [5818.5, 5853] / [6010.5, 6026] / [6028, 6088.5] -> 0.9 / 53.4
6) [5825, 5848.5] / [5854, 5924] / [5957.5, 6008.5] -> 3.2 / 54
